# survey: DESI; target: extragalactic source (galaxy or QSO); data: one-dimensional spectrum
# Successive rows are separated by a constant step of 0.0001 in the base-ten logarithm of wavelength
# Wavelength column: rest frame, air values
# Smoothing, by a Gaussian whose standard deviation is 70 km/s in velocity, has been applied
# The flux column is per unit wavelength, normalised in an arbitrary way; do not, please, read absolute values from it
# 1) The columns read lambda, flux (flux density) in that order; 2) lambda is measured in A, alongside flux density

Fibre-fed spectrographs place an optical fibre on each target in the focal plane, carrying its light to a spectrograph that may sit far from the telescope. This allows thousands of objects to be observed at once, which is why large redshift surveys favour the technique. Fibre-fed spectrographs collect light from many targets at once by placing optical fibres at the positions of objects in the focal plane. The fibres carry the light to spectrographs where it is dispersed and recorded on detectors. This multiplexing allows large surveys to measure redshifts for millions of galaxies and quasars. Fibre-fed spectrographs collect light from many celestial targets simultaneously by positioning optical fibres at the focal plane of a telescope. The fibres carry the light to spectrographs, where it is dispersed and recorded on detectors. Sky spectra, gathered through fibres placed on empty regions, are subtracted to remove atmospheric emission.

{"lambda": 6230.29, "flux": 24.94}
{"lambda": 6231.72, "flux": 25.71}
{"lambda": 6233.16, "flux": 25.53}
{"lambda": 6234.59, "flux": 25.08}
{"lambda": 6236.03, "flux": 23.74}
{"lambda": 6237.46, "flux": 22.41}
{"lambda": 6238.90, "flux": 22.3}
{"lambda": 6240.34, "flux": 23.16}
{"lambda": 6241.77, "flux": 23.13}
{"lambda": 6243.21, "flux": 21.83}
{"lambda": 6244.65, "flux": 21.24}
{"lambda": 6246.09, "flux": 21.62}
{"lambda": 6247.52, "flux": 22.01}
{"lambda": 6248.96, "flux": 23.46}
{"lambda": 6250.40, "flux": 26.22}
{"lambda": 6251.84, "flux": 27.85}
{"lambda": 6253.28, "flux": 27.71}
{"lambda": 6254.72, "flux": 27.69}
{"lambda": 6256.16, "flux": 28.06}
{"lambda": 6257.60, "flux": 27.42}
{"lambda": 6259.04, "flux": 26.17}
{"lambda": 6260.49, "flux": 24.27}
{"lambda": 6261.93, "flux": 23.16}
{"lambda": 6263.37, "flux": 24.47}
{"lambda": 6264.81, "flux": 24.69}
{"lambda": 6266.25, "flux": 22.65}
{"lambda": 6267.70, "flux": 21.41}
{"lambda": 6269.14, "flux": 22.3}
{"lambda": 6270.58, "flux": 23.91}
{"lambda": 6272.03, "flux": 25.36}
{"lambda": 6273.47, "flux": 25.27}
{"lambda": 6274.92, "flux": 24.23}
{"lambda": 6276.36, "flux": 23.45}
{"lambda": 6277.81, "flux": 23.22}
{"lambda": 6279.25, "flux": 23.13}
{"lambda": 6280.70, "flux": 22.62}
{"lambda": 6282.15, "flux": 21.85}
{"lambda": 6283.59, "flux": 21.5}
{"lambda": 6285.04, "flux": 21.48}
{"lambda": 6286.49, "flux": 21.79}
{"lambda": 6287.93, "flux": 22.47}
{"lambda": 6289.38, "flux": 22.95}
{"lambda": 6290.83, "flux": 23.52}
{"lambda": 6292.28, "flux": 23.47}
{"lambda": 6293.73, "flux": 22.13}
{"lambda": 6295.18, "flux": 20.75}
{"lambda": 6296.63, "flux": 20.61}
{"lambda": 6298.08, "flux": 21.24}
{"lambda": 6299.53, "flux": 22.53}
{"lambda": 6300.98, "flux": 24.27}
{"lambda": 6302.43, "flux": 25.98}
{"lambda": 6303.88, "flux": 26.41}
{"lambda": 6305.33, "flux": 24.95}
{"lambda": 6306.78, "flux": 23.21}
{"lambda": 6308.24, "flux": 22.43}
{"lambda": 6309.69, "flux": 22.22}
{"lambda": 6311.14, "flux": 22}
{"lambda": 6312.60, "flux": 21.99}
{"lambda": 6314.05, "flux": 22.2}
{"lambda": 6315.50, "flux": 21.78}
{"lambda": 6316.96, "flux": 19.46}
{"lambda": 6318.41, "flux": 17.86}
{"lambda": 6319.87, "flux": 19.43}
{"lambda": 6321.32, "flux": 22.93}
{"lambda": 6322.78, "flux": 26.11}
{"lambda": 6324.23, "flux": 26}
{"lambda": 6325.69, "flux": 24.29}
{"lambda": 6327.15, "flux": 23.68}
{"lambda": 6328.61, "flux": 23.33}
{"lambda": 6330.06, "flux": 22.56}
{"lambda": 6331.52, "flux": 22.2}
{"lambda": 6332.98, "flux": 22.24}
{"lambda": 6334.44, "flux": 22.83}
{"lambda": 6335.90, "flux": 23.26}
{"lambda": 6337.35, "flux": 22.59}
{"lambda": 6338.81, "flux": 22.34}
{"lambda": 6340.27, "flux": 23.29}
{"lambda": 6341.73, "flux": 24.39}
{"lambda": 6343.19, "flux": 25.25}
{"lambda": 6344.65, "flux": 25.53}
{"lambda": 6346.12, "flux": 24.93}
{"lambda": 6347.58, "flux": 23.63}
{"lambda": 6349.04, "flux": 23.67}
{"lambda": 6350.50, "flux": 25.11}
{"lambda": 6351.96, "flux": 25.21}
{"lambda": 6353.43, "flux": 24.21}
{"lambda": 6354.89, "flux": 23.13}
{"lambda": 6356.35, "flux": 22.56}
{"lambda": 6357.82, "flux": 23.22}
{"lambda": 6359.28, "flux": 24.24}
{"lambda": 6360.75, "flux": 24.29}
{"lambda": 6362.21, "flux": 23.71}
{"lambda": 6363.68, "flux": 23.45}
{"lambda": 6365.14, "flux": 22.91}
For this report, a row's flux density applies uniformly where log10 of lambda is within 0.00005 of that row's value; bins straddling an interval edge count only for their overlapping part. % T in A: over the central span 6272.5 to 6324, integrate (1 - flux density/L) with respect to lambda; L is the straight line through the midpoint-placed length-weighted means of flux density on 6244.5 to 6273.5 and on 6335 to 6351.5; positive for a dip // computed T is 3.6 A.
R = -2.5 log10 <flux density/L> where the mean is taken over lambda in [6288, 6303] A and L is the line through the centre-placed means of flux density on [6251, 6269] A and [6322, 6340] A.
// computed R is 0.08 mag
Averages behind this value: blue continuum 25.4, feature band 22.7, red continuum 23.4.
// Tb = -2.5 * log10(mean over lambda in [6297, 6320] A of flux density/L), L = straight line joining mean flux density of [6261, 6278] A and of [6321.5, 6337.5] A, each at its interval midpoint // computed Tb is 0.06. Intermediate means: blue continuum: 23.7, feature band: 22.4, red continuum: 23.6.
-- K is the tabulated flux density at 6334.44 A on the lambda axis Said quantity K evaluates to 22.83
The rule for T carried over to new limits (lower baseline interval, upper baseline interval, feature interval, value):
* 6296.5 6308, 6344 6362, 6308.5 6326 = 1.3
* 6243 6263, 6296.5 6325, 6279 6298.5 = 1.2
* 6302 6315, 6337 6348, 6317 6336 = 0.8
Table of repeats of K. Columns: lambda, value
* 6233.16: 25.53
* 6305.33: 24.95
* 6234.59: 25.08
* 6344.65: 25.53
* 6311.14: 22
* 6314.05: 22.2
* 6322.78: 26.11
